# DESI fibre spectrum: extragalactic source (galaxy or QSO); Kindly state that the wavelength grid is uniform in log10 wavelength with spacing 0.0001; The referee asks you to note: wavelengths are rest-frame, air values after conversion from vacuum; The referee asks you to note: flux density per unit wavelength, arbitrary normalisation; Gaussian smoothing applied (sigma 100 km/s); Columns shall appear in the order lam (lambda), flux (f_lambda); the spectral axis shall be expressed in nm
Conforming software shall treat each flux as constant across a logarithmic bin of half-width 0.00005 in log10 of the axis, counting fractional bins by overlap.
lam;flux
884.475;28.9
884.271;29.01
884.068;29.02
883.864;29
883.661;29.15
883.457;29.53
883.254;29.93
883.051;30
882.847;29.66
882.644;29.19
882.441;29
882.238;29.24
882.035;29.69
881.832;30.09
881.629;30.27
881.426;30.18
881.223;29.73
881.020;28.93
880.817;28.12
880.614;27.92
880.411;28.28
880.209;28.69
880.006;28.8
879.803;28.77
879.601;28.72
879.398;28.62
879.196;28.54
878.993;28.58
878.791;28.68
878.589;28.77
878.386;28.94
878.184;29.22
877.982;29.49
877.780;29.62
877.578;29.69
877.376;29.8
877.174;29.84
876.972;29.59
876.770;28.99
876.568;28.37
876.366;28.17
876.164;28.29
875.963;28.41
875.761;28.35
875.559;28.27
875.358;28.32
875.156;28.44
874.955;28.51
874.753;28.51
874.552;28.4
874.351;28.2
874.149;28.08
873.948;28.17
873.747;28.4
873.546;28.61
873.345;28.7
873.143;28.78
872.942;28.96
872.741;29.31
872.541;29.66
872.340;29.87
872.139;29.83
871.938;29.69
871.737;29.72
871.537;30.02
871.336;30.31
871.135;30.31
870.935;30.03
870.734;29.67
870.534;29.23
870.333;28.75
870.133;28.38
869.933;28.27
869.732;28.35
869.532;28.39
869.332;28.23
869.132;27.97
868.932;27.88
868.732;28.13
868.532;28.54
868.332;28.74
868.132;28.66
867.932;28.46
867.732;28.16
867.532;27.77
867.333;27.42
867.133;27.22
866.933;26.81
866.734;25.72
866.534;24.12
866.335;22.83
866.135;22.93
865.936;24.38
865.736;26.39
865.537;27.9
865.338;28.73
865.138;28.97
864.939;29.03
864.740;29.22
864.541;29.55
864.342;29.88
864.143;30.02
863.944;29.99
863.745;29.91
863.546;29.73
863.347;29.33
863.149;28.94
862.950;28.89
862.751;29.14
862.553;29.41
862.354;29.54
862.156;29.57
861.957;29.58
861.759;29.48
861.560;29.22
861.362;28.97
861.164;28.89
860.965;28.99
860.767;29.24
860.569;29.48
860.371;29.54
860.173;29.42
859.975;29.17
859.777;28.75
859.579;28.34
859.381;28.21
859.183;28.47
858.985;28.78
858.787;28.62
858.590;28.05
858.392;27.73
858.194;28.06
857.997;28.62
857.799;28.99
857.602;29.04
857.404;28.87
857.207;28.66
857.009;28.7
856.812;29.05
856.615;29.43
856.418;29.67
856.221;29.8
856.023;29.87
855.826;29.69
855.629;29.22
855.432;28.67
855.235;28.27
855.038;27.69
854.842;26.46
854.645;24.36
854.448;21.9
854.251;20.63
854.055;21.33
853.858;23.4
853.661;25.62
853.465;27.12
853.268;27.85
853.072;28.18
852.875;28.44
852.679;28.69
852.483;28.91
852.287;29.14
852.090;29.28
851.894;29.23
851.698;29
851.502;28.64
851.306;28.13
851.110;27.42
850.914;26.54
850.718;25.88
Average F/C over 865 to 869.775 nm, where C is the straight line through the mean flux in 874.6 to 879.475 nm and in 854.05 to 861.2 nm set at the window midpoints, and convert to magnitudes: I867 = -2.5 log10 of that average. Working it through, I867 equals 0.05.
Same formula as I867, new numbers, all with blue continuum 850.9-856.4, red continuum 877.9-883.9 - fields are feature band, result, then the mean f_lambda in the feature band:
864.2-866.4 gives 0.03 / 27.4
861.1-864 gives -0.06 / 29.4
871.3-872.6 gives -0.05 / 29.8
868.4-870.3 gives 0.00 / 28.3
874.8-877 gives 0.01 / 28.5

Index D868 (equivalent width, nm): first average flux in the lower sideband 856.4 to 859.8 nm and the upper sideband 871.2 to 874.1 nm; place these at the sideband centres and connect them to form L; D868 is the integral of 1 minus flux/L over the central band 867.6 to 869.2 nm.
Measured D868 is 0.04 nm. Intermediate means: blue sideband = 28.6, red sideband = 29.3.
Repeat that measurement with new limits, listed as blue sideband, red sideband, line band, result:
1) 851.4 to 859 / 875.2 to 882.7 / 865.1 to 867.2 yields 0.18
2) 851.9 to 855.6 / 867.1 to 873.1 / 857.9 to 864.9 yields -0.37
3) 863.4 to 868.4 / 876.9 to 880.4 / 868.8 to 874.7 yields -0.13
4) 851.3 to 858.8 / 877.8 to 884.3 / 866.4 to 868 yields 0.09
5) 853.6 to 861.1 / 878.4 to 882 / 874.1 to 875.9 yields 0.02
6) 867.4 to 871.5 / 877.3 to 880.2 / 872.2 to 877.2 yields 0.03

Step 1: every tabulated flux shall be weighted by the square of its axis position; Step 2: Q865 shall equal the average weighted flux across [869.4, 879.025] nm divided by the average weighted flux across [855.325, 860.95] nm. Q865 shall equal 1.04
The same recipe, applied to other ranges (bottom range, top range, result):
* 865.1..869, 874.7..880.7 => 1.09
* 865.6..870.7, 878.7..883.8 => 1.10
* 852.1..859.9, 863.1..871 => 1.04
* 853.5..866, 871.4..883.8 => 1.07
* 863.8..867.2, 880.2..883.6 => 1.12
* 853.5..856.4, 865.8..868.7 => 1.04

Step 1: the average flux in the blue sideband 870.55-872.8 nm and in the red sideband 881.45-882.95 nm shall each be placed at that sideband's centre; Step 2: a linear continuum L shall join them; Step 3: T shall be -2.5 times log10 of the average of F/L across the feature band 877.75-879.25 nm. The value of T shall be 0.03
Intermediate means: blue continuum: 29.9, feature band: 29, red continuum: 29.6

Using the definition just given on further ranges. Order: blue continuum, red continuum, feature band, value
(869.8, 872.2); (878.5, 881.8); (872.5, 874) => 0.02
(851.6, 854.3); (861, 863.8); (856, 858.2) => -0.04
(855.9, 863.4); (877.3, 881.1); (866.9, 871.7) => 0.01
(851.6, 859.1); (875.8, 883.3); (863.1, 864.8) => -0.05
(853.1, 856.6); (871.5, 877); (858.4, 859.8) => -0.05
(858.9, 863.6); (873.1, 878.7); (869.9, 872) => -0.02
